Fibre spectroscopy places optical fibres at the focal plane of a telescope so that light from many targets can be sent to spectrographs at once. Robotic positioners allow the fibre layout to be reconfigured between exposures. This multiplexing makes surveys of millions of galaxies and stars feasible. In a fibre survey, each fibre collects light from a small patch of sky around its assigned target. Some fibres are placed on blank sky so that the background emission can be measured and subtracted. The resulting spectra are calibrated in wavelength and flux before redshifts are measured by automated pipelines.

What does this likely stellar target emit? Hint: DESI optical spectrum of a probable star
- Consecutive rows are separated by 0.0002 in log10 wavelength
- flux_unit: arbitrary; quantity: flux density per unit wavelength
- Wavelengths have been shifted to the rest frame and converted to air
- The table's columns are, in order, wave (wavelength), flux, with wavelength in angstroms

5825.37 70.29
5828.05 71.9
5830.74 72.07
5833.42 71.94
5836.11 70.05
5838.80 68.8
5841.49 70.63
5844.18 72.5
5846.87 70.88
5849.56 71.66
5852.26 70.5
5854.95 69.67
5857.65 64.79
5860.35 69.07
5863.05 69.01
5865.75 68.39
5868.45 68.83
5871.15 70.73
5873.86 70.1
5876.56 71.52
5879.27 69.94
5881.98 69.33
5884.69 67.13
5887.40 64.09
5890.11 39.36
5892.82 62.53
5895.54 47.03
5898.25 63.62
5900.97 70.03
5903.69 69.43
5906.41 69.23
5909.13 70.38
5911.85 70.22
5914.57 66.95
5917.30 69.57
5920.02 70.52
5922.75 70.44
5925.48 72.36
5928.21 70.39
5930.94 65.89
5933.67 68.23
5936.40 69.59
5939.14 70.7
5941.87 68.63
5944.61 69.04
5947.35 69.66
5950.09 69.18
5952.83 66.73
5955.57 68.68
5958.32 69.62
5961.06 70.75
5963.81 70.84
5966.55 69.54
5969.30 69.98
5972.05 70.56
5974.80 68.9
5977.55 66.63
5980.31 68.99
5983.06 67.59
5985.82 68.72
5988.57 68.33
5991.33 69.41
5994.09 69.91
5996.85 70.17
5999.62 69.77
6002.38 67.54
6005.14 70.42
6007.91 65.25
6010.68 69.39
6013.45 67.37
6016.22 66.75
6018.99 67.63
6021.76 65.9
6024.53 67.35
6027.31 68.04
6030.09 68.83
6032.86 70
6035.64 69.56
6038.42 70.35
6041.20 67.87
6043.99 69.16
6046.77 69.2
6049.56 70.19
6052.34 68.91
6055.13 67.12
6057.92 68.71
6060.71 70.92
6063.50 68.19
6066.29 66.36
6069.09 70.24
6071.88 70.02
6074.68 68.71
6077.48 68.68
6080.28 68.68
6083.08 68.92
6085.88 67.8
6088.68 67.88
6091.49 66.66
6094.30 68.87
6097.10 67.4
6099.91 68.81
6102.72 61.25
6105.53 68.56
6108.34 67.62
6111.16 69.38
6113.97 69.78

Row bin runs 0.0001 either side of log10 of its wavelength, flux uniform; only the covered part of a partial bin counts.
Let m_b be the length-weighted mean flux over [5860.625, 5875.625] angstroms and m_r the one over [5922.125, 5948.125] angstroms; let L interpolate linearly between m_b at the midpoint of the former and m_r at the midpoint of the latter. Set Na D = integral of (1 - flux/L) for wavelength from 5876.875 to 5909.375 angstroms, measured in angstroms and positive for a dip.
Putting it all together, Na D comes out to 2.8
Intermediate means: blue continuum 69.5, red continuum 69.5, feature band 63.5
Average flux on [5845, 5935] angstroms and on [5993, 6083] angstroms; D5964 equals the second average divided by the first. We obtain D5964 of 1.02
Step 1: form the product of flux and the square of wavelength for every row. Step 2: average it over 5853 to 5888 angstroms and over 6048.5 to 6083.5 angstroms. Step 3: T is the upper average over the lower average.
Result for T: 1.07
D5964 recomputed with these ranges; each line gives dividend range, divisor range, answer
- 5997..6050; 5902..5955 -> 0.99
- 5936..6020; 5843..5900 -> 1.04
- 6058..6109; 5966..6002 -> 0.99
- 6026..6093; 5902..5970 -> 0.99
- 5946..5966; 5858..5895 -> 1.06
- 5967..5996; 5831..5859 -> 0.98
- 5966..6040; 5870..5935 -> 1.03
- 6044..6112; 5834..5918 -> 1.01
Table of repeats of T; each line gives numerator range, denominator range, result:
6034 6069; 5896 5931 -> 1.05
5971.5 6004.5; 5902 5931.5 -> 1.01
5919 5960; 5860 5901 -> 1.09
